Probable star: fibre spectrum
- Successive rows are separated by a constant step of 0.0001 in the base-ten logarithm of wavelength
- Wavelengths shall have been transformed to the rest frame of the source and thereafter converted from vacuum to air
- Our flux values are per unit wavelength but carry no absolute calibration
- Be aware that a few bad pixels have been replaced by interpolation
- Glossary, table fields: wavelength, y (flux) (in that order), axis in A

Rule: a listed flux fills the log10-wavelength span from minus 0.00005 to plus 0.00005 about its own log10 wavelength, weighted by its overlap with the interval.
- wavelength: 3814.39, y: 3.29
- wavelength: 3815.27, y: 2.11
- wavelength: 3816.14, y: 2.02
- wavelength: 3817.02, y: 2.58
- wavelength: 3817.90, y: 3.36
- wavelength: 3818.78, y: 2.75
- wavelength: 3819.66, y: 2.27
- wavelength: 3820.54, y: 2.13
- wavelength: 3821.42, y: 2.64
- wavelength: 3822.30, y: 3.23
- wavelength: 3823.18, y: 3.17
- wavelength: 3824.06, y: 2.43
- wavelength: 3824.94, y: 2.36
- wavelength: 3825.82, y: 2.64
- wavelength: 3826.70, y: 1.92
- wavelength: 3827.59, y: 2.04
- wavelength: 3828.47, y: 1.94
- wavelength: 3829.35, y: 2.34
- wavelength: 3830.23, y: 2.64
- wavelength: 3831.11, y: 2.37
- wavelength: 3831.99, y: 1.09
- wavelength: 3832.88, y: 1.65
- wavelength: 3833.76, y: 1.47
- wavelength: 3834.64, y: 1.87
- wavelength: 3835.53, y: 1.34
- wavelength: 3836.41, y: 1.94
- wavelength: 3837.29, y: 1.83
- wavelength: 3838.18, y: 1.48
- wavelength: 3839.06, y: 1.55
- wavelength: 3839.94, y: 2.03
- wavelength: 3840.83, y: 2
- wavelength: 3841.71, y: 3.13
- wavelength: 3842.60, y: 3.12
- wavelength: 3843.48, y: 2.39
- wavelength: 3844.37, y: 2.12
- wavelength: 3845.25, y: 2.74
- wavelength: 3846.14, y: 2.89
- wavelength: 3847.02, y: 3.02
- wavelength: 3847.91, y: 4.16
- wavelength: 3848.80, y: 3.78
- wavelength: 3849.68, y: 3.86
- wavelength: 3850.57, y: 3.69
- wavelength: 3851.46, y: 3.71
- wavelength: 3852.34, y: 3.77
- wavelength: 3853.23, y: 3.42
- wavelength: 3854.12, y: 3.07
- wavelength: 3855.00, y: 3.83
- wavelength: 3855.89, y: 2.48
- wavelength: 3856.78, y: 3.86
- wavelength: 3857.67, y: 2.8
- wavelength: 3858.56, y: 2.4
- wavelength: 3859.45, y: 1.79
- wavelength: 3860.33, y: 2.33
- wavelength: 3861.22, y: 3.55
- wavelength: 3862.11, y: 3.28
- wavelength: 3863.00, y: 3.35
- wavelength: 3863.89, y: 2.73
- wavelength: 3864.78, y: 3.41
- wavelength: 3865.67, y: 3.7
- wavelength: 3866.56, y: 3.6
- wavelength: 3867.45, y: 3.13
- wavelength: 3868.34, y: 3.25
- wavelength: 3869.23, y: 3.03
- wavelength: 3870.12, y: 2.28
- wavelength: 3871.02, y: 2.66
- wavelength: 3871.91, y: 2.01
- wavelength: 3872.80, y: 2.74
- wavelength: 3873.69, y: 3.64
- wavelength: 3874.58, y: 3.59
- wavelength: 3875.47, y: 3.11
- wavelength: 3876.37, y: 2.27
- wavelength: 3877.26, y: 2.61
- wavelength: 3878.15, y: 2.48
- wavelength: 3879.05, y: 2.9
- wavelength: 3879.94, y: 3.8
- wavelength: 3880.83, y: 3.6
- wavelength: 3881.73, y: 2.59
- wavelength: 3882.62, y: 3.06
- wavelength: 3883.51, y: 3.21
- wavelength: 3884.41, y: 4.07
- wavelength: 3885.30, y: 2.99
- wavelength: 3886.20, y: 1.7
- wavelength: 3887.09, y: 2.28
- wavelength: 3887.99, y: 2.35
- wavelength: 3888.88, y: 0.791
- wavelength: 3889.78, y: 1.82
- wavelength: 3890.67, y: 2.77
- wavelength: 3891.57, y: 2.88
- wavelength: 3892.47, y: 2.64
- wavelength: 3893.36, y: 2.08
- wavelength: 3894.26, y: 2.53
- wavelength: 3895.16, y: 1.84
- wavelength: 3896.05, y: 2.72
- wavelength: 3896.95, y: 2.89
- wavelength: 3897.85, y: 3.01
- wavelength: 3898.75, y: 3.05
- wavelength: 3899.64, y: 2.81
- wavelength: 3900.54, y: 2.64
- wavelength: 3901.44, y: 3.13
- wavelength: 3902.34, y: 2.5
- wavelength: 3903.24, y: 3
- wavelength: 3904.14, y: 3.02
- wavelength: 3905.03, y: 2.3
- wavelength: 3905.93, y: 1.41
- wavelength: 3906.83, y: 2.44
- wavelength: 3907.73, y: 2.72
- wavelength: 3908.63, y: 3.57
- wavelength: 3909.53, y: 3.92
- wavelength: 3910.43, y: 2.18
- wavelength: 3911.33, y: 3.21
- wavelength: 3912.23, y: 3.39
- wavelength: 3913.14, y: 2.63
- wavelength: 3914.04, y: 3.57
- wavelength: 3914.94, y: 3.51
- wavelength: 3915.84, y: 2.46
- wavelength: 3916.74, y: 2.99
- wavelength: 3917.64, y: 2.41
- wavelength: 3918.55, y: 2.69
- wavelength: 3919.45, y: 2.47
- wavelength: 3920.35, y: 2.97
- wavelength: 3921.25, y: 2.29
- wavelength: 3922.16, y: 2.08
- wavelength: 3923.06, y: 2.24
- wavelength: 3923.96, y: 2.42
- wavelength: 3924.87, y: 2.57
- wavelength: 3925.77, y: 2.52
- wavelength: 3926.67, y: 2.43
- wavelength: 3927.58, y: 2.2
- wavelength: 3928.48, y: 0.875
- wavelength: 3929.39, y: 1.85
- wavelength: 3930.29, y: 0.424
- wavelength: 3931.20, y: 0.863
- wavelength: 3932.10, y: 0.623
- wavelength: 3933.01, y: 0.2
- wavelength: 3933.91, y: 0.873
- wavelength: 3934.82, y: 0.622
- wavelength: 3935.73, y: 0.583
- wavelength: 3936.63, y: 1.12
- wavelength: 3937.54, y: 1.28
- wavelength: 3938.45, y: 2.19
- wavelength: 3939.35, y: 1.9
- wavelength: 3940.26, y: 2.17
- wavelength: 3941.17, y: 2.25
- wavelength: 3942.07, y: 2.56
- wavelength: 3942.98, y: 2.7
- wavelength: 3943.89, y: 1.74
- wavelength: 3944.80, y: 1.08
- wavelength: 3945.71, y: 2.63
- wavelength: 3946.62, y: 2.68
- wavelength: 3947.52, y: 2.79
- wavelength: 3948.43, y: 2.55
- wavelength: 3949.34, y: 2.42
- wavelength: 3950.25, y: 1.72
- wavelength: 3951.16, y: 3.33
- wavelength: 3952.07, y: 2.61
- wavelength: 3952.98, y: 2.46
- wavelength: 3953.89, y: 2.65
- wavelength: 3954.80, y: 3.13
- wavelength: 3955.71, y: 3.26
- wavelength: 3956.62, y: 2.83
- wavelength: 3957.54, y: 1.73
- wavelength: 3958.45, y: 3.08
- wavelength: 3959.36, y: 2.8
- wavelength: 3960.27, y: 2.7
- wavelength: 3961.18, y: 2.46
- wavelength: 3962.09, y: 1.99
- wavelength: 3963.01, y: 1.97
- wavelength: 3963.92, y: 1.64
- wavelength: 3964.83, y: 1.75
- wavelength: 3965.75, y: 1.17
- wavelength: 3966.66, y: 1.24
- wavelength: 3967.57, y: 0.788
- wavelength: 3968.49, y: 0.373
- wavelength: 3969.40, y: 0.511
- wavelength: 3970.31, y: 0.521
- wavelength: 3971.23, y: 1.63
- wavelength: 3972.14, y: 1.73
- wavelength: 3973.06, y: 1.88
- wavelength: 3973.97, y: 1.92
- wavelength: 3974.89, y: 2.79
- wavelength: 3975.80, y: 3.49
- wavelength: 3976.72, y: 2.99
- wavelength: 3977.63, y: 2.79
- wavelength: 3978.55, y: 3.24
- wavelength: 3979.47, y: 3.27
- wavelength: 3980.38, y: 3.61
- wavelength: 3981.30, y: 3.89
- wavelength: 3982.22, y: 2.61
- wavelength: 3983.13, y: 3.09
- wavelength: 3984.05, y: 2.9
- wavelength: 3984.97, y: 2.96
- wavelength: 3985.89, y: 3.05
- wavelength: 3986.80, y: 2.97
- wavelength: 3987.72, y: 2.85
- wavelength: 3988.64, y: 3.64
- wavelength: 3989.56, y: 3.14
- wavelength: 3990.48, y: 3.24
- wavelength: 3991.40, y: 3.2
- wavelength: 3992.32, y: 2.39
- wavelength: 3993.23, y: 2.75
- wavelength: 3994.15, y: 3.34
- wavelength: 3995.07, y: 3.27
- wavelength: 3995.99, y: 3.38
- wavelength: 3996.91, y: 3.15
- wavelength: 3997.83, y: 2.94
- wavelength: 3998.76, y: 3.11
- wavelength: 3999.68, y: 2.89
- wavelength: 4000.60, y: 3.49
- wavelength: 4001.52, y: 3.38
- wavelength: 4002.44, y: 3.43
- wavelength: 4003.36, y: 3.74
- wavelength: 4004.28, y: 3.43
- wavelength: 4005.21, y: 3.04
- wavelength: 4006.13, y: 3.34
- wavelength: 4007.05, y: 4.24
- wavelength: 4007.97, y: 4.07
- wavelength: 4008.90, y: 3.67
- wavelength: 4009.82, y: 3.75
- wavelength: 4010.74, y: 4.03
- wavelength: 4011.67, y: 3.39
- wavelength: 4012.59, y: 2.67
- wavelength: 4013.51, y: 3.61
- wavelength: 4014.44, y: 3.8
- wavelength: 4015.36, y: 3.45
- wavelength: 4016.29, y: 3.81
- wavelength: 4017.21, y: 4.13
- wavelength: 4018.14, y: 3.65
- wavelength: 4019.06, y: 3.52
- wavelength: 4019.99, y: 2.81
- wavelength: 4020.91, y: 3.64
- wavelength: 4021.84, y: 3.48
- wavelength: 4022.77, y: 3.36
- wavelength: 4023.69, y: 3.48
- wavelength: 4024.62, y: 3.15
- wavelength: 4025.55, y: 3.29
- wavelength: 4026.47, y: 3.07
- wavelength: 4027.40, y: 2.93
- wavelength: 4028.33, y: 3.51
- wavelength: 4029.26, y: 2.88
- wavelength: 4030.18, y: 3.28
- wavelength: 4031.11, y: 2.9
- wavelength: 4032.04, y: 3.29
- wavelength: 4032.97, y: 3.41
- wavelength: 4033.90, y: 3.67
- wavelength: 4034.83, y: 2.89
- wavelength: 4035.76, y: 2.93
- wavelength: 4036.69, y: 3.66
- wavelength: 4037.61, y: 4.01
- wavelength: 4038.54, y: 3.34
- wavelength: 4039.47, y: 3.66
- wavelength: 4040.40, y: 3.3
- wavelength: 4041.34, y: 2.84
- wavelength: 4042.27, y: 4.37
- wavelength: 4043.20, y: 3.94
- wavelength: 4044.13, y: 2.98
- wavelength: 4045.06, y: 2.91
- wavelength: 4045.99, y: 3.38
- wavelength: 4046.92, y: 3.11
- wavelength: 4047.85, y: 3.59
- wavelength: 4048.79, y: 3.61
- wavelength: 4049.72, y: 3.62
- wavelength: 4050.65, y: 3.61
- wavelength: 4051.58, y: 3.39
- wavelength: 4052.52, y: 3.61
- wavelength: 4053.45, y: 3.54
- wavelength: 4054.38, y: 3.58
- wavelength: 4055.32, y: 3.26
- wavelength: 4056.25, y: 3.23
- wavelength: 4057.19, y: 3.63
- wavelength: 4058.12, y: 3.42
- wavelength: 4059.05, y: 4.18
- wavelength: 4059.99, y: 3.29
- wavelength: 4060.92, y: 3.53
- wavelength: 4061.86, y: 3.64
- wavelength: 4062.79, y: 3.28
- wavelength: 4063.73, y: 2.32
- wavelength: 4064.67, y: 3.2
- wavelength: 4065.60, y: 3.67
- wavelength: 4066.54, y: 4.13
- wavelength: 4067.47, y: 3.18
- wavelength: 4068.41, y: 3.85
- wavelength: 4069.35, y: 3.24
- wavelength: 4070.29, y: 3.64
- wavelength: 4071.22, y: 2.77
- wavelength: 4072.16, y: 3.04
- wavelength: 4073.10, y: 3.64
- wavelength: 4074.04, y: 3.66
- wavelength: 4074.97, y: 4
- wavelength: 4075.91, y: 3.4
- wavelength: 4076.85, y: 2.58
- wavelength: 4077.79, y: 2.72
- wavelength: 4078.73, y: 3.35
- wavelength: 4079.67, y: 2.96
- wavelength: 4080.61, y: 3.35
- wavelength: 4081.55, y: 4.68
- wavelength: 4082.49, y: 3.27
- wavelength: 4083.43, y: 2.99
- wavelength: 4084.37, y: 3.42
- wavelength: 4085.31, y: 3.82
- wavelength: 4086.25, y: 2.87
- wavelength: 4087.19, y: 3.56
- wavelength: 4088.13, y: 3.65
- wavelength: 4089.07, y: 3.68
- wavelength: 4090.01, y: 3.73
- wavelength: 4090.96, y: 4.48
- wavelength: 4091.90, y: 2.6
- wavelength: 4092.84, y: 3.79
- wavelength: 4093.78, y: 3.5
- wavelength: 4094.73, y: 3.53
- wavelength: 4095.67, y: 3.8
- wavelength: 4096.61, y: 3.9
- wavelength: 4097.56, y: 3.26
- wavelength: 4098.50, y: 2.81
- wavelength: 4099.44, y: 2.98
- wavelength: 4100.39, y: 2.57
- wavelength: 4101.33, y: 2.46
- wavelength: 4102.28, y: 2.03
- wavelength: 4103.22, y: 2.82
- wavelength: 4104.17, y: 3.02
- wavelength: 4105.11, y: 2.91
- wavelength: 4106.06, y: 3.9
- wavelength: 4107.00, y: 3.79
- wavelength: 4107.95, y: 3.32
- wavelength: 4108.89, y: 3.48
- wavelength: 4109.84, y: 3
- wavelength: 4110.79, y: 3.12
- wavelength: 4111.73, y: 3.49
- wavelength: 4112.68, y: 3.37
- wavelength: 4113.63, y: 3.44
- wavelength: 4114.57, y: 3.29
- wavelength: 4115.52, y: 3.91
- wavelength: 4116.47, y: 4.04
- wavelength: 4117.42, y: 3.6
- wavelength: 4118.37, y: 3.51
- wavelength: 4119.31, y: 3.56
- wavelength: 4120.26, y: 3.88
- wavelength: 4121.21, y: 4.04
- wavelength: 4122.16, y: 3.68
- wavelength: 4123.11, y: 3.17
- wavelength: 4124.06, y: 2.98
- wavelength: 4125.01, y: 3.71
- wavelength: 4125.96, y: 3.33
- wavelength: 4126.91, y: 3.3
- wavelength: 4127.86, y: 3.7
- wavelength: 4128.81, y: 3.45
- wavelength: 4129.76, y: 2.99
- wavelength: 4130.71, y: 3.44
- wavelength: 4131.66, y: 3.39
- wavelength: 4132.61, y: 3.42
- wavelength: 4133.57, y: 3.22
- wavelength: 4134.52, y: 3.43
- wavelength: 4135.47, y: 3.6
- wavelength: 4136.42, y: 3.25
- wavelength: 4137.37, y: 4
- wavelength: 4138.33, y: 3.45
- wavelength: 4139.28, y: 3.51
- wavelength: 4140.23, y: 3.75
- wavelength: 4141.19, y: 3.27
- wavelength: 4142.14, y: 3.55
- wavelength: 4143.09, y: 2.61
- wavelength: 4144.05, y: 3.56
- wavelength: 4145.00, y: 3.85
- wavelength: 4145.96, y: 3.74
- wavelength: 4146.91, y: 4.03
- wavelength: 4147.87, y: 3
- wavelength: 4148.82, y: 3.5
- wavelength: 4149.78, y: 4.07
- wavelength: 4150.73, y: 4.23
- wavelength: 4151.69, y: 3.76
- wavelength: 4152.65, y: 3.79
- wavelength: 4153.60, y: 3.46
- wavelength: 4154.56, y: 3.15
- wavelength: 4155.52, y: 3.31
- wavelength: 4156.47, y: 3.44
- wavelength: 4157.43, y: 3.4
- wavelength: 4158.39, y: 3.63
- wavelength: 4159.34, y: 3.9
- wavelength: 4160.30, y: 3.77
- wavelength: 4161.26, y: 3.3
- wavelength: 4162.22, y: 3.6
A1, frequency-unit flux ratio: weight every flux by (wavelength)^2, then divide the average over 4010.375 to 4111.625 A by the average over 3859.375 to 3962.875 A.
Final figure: 1.45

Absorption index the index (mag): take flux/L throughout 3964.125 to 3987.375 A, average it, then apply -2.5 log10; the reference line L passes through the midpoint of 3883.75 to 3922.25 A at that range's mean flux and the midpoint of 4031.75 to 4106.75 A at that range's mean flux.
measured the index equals 0.29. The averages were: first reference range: 2.68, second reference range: 3.38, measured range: 2.28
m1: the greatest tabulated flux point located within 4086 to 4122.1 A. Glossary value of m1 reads 4.48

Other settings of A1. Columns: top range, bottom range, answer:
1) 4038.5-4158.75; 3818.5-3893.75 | 1.44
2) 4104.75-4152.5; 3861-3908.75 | 1.42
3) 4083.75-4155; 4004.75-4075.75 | 1.04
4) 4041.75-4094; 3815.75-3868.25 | 1.44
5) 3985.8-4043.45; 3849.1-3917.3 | 1.24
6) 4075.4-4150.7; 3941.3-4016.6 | 1.32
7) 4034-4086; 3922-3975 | 1.91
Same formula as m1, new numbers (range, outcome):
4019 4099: 4.68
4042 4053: 4.37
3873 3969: 4.07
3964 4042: 4.24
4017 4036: 4.13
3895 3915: 3.92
